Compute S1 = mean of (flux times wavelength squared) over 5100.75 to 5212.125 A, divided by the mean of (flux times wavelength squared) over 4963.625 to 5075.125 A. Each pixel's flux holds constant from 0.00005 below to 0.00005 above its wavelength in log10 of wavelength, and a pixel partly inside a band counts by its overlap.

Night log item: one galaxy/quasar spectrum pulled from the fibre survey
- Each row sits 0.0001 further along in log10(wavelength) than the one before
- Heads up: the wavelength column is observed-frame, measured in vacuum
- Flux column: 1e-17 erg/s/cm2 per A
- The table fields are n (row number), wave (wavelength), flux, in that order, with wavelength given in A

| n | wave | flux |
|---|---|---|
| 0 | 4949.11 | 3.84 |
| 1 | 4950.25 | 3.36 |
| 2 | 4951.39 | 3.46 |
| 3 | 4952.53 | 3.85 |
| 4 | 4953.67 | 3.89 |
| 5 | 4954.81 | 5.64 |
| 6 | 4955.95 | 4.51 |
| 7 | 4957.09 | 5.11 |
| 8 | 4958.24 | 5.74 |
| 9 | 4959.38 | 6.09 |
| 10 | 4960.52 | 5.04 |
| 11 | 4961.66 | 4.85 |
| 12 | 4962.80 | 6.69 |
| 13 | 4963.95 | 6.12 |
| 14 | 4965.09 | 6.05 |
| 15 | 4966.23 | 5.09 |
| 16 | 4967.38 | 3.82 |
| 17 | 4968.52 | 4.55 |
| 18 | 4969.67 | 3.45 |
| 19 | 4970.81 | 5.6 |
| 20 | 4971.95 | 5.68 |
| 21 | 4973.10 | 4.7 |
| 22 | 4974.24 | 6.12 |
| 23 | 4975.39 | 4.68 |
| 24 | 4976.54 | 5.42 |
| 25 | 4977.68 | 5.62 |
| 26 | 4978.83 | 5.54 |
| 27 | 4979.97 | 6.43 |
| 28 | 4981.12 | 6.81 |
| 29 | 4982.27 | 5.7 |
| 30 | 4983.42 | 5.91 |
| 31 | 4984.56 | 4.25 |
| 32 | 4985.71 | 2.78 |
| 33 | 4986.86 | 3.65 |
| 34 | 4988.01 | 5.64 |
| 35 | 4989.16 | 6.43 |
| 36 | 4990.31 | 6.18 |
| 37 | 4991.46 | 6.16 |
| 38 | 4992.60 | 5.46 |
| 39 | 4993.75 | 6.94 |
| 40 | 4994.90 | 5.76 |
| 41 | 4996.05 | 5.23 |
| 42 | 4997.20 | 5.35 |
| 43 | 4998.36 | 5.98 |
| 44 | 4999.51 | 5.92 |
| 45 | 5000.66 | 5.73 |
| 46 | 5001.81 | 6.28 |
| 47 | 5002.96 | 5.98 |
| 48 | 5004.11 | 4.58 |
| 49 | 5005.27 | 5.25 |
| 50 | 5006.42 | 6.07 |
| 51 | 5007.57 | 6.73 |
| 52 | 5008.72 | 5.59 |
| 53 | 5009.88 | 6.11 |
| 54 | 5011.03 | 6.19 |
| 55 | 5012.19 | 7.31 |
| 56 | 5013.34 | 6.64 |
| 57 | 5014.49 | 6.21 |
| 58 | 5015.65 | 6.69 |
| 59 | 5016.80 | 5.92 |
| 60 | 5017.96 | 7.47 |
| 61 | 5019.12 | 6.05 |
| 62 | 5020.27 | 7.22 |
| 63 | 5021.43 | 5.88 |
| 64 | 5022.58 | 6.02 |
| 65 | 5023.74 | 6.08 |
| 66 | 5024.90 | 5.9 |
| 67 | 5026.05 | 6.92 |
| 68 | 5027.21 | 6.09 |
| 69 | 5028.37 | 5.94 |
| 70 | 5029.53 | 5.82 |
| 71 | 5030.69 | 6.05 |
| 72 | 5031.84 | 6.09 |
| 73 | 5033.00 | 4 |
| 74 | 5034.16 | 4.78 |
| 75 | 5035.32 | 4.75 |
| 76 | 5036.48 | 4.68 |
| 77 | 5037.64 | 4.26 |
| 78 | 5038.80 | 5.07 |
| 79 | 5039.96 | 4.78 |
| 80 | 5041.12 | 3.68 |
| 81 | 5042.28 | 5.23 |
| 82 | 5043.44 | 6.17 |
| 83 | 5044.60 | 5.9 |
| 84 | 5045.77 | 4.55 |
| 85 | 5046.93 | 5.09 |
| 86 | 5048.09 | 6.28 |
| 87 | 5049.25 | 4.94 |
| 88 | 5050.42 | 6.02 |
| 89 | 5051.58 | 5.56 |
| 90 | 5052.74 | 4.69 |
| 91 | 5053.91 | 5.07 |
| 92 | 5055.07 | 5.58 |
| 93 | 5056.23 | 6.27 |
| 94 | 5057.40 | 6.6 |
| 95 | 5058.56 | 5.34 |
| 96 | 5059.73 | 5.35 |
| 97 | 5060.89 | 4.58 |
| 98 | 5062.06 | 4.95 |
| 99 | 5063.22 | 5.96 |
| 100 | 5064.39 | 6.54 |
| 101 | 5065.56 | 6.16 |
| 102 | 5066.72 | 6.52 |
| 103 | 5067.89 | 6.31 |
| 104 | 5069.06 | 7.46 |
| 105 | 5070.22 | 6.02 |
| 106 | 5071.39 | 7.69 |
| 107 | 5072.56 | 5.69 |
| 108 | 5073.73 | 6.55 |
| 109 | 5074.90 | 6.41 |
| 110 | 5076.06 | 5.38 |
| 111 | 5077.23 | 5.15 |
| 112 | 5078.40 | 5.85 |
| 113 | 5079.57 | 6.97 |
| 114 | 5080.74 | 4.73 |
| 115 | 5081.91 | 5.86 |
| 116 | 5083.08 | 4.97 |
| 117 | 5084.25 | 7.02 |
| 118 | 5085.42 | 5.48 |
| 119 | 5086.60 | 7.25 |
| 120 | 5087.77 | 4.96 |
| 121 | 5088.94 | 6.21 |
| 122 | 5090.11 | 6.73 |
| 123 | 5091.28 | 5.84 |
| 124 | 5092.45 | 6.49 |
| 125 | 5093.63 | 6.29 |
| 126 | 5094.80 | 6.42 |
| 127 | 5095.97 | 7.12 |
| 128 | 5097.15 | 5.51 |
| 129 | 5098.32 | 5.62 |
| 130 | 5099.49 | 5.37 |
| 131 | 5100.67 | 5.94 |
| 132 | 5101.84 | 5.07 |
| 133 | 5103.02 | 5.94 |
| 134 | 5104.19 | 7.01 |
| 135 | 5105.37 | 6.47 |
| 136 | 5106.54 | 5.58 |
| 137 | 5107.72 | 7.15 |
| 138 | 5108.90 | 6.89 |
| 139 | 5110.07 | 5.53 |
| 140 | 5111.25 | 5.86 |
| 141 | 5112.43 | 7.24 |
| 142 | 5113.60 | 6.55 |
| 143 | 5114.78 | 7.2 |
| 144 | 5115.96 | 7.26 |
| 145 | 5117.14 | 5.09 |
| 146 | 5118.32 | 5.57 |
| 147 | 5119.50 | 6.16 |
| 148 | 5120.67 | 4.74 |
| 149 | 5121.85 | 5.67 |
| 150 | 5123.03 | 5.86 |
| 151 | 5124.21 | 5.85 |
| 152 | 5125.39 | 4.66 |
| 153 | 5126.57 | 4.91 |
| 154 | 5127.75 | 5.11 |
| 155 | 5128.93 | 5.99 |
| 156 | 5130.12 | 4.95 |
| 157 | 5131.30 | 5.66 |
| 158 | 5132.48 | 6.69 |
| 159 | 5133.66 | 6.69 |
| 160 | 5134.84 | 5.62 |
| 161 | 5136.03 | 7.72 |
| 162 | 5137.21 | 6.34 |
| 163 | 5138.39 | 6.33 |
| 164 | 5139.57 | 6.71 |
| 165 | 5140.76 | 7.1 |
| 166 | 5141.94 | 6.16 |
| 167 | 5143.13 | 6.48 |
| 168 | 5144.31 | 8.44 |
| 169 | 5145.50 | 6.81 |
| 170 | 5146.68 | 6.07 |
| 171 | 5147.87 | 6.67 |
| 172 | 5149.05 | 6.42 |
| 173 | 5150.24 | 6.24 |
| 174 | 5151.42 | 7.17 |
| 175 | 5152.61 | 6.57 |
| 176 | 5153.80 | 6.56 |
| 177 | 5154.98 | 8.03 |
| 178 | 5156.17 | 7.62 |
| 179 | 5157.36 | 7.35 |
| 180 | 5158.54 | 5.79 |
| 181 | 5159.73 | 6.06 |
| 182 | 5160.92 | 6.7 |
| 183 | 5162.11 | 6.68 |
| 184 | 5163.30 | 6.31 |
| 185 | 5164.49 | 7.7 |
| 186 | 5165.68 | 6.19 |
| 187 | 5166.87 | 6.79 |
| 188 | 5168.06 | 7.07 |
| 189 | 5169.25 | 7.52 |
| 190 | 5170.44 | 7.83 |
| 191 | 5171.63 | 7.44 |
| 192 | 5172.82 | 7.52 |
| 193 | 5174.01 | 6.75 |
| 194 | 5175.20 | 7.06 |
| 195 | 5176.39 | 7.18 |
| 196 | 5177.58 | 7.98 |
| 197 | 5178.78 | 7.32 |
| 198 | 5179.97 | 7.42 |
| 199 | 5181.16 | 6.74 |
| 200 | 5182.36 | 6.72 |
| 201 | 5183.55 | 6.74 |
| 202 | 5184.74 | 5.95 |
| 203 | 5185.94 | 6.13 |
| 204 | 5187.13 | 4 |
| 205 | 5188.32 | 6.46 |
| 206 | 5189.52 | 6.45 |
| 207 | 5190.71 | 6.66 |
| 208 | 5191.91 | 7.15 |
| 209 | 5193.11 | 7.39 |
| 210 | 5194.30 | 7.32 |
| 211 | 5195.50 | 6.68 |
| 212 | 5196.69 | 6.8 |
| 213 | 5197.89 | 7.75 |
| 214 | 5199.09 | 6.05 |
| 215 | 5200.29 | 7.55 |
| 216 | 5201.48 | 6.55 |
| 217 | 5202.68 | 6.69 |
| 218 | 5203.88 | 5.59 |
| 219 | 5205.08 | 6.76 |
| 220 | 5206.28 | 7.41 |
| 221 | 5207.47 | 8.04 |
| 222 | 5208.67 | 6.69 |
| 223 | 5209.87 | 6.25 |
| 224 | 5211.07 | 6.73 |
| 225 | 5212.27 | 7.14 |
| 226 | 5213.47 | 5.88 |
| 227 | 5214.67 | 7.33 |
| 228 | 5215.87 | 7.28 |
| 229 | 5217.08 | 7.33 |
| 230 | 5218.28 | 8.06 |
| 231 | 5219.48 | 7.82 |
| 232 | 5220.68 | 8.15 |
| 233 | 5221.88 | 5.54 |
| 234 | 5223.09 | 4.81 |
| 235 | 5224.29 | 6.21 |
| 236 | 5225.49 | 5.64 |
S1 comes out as 1.22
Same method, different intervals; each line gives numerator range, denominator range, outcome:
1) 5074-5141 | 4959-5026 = 1.10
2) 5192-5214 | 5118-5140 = 1.21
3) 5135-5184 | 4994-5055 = 1.28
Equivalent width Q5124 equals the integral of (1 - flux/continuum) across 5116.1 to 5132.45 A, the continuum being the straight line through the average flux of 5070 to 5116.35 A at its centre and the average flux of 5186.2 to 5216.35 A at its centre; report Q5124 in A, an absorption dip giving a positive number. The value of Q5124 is 2.2 A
